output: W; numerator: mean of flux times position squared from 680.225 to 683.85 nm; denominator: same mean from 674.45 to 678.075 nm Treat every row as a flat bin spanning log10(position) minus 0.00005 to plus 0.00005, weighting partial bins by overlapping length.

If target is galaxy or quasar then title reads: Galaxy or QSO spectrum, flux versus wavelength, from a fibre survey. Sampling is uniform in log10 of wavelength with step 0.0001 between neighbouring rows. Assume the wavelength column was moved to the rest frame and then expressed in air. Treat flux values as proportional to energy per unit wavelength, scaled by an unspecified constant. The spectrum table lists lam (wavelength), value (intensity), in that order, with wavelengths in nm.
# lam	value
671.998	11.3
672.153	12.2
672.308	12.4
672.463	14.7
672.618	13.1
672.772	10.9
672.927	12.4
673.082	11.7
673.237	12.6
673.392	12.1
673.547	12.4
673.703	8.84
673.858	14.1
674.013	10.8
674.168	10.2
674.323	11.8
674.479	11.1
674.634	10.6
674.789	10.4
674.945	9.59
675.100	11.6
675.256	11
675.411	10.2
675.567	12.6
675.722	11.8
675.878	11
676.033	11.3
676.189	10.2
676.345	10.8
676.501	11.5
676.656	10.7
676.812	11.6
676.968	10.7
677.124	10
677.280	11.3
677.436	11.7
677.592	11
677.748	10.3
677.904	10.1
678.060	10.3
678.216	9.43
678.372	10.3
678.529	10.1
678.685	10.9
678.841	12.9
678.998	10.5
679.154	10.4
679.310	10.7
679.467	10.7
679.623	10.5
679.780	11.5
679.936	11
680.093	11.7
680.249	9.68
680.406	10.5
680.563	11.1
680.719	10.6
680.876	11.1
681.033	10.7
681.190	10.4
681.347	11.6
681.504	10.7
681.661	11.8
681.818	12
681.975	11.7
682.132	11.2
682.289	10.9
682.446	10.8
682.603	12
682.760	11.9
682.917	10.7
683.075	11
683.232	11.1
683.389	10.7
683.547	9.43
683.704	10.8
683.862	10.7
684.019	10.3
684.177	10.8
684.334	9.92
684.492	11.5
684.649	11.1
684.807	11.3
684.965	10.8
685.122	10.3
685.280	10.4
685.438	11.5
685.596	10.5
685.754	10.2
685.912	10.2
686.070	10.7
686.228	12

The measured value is 1.03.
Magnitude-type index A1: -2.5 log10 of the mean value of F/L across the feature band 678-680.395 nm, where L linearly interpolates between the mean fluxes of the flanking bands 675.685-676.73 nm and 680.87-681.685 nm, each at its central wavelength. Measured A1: 0.03 mag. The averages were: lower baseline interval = 11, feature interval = 10.7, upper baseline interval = 11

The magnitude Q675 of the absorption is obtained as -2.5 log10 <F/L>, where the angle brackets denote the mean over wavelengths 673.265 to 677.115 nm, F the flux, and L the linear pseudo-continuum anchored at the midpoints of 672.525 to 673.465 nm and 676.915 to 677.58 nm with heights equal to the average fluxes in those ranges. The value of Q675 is 0.040 mag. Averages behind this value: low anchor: 12.2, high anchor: 10.9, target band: 11.1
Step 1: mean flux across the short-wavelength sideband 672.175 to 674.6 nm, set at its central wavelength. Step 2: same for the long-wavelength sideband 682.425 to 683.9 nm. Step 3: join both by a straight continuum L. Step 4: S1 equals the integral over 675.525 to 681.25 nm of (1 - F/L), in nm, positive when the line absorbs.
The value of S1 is 0.28 nm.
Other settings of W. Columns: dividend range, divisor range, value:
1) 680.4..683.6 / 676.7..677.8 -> 1.03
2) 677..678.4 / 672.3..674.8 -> 0.90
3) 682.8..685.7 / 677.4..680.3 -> 1.02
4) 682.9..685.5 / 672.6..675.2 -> 0.97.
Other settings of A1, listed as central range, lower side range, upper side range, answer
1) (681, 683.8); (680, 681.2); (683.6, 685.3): -0.035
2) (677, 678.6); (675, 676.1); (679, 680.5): 0.056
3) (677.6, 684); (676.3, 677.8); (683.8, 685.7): 0.001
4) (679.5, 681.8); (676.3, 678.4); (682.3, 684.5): -0.018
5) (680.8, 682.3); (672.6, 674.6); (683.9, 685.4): -0.023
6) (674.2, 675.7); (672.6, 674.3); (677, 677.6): 0.041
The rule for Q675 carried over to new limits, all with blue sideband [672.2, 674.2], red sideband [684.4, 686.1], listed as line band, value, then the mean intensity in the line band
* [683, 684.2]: 0.04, 10.6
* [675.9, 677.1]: 0.07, 10.9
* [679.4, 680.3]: 0.04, 10.9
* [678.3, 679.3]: 0.06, 10.8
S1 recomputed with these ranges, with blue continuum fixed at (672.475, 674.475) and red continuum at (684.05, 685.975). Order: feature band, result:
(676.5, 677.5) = 0.04 nm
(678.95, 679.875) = 0.04 nm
